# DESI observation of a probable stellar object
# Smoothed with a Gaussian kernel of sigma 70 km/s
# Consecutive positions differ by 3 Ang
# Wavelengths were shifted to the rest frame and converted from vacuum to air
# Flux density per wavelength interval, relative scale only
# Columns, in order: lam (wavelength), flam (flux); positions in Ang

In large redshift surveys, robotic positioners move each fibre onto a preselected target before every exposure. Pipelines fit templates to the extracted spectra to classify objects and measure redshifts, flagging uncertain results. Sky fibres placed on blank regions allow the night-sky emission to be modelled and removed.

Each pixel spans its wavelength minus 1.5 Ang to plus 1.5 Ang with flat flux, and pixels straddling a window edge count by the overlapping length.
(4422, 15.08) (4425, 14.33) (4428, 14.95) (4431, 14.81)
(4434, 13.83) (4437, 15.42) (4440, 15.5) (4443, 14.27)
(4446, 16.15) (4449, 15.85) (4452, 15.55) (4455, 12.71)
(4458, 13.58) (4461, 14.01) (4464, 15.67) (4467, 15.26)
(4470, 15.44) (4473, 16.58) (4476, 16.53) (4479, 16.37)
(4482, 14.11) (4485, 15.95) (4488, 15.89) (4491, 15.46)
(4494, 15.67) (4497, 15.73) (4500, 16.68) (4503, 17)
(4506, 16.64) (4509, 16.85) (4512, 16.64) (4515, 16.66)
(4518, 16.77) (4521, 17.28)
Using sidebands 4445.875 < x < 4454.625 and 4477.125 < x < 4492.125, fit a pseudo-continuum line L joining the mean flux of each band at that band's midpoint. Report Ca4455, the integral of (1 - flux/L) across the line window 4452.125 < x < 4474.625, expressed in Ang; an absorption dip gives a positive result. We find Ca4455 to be 1.0 Ang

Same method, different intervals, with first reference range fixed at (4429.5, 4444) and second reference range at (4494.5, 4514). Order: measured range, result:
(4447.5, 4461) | 0.8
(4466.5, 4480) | -0.3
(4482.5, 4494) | 0.4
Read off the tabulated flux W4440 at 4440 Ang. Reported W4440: 15.5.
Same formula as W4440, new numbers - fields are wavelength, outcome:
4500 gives 16.68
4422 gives 15.08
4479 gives 16.37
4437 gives 15.42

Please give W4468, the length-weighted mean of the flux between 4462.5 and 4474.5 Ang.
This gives 15.7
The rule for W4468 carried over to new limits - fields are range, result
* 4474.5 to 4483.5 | 15.7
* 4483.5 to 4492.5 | 15.8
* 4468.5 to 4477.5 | 16.2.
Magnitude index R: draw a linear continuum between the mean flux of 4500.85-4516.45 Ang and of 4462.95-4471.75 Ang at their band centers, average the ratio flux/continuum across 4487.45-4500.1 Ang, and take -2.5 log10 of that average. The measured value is 0.034 mag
